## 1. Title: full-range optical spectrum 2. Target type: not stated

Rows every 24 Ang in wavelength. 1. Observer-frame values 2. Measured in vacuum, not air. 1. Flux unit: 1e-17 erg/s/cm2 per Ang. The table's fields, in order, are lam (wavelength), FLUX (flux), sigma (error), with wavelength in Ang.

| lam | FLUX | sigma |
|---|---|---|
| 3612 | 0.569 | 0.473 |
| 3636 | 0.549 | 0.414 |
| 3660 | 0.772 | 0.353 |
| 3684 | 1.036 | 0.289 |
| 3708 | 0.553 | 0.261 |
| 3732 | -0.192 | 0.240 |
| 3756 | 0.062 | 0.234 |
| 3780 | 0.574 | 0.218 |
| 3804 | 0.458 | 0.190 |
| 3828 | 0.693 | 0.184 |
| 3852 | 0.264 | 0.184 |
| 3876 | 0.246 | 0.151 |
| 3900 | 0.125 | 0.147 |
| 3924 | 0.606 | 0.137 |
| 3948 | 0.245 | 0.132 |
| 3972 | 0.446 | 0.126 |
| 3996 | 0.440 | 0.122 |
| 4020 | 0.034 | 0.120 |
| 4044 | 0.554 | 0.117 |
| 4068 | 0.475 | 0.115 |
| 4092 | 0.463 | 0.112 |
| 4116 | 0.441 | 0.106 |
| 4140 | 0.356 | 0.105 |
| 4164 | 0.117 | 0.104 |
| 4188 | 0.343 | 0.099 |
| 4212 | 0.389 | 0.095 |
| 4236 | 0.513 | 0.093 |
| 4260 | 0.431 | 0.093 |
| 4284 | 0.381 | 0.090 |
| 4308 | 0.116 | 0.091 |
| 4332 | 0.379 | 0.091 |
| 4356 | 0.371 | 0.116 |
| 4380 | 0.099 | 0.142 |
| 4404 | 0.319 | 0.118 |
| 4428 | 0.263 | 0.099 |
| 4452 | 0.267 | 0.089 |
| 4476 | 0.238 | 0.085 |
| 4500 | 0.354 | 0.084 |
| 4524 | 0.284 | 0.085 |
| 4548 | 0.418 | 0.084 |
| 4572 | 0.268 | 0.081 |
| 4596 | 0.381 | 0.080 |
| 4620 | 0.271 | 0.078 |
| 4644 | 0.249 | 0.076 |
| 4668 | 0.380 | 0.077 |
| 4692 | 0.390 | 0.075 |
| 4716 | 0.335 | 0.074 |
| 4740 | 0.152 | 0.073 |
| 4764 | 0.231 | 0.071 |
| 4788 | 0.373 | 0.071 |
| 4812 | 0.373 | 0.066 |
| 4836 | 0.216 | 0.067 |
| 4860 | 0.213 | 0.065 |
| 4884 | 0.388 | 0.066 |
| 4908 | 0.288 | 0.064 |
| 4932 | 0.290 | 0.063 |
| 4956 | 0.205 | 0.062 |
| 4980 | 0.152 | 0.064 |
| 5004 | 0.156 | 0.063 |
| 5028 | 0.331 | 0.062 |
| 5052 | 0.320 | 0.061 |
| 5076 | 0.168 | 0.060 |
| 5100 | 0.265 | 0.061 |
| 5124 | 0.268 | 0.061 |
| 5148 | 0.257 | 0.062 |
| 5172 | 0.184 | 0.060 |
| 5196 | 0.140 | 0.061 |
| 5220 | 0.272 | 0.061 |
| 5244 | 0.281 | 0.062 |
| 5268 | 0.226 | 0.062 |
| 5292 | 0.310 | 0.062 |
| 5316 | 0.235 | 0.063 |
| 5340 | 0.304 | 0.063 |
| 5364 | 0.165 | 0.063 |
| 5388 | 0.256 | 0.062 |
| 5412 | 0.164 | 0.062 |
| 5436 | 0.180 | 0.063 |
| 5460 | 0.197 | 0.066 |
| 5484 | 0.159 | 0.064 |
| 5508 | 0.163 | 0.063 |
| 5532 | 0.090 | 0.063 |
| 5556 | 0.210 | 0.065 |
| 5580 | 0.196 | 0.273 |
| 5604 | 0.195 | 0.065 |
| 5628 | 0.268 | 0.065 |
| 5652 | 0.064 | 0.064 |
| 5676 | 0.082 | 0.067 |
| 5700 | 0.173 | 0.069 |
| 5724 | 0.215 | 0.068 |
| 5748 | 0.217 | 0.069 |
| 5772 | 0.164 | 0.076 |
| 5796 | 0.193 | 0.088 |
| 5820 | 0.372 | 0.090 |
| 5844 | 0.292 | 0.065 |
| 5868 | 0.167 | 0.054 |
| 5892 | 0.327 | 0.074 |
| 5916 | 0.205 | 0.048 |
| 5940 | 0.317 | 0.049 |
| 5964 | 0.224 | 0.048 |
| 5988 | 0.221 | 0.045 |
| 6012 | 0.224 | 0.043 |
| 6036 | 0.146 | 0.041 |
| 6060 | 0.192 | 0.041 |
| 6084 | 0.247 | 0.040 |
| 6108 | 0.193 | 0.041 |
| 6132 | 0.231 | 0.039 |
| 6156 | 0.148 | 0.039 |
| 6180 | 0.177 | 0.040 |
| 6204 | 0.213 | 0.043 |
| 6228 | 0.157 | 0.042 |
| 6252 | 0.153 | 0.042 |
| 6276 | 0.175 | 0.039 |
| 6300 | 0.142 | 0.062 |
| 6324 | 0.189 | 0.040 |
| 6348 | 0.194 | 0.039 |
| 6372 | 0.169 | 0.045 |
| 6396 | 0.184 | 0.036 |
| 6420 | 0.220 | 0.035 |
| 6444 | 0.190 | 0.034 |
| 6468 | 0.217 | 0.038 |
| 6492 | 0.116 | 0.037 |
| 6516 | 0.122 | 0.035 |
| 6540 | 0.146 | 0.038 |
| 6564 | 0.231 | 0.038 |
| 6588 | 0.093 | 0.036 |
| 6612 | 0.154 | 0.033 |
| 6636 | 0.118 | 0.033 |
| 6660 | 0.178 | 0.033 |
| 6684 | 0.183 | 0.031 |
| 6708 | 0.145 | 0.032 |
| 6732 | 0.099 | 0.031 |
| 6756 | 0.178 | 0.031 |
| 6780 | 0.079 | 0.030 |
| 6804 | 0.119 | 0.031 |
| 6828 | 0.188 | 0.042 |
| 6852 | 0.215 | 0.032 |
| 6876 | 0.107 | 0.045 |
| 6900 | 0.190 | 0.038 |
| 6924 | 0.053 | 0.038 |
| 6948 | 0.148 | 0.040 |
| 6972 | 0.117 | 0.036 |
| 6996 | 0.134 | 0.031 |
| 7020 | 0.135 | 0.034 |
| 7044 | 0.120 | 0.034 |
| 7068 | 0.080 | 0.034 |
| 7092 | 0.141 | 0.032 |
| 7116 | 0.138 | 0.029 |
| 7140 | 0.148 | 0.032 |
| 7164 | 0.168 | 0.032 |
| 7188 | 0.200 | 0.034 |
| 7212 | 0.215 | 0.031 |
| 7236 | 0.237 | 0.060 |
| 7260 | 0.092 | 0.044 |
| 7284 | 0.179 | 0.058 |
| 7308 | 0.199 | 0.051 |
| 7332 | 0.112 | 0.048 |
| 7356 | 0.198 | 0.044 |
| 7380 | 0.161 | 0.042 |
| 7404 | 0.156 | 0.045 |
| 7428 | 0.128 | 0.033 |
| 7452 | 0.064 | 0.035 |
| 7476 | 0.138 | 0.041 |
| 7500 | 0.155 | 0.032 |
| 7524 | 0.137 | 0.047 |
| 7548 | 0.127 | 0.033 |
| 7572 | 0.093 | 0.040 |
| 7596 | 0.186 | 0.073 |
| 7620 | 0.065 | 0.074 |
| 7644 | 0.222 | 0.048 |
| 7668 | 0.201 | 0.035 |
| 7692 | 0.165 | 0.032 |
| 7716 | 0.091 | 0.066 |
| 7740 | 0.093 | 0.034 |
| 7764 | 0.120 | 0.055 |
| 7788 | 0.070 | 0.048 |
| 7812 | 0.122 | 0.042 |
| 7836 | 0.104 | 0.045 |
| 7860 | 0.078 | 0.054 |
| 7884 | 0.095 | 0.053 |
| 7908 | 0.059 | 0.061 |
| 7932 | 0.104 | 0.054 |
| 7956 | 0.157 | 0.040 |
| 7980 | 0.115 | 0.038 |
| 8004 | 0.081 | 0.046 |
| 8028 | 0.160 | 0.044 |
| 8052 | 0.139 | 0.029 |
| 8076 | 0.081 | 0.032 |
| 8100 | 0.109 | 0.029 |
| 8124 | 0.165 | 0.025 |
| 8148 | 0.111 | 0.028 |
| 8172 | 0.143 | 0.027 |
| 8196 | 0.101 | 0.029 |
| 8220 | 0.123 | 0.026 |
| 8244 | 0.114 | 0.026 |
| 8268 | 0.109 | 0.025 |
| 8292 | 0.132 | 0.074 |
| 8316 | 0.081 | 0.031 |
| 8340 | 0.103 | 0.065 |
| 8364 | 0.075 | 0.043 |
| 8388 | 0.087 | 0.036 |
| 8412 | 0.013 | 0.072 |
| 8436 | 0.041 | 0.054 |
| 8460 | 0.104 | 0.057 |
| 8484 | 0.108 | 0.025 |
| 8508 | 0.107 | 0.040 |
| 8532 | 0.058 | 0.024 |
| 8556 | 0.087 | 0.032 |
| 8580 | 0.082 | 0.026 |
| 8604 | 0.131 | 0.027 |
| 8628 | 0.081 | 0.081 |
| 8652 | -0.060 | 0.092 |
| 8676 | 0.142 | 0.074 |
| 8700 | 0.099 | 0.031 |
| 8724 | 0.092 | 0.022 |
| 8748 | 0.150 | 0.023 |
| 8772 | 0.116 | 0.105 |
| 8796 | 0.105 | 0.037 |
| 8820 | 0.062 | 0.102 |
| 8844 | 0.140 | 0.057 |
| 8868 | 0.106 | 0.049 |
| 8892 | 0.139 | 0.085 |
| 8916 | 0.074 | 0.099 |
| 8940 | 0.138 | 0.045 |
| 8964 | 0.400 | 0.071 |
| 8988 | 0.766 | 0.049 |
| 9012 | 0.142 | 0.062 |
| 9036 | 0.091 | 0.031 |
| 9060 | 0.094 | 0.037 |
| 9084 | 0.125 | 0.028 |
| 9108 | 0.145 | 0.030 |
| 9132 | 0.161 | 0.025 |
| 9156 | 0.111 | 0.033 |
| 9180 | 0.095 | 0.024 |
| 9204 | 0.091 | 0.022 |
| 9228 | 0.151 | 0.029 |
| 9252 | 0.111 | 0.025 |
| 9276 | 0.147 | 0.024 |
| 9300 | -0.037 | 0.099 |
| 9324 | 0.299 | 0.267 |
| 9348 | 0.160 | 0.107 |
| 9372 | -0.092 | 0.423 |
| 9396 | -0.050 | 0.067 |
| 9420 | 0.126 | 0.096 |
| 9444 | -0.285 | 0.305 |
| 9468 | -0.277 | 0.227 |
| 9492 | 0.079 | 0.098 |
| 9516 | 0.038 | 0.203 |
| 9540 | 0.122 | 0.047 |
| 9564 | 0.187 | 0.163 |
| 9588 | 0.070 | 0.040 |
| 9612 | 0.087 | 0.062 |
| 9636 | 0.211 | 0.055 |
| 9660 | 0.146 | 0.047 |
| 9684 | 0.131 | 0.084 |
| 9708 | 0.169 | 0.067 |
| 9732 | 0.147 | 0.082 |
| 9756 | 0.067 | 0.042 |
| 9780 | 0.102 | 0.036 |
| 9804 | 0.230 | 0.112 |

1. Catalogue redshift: 1.41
